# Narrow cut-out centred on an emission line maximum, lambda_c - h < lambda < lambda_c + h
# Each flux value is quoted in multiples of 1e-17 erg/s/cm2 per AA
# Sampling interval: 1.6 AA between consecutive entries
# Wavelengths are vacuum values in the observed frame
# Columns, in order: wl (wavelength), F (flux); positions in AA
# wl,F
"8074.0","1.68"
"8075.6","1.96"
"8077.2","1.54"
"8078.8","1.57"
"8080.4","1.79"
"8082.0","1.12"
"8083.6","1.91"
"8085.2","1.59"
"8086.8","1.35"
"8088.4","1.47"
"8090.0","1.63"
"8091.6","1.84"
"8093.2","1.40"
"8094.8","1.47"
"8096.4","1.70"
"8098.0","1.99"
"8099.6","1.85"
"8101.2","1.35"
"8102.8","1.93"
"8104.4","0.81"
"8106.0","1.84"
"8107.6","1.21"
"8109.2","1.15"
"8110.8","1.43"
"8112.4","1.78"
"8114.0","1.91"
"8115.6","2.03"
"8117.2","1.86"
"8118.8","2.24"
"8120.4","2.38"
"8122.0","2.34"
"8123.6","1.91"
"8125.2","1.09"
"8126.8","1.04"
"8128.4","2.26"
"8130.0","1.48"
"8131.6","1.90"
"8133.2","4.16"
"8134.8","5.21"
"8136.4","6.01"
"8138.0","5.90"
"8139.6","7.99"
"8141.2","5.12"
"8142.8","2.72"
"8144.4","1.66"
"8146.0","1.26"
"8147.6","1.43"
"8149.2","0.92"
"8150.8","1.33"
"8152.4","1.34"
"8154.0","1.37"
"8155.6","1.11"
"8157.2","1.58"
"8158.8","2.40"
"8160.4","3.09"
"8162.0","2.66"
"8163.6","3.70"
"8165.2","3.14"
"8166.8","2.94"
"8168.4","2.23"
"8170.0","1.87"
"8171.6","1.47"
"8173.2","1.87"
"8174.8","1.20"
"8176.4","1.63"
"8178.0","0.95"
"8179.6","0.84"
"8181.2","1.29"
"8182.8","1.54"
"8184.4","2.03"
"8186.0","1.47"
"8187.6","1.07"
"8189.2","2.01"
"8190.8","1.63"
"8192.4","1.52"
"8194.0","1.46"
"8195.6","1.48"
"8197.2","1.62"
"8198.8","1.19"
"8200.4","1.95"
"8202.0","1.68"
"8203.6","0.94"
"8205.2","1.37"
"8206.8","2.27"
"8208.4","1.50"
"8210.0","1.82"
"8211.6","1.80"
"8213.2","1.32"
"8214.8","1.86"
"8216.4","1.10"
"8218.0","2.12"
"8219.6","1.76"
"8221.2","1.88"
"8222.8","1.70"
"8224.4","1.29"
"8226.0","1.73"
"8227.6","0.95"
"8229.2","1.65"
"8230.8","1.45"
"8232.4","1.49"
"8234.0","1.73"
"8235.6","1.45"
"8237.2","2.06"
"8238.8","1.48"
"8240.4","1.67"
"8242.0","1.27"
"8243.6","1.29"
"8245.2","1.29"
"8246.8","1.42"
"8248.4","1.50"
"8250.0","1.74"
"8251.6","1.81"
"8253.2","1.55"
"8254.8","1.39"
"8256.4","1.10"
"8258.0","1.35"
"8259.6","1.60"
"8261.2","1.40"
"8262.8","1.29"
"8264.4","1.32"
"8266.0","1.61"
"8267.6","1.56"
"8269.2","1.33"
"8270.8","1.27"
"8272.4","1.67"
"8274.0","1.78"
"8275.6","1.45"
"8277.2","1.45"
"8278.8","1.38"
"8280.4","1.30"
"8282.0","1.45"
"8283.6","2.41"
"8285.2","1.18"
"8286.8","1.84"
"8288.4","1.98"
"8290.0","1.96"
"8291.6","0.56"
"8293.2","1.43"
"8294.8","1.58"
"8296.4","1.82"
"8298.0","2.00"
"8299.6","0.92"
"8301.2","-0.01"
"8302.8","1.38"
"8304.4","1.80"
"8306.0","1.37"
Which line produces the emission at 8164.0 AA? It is [N II]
